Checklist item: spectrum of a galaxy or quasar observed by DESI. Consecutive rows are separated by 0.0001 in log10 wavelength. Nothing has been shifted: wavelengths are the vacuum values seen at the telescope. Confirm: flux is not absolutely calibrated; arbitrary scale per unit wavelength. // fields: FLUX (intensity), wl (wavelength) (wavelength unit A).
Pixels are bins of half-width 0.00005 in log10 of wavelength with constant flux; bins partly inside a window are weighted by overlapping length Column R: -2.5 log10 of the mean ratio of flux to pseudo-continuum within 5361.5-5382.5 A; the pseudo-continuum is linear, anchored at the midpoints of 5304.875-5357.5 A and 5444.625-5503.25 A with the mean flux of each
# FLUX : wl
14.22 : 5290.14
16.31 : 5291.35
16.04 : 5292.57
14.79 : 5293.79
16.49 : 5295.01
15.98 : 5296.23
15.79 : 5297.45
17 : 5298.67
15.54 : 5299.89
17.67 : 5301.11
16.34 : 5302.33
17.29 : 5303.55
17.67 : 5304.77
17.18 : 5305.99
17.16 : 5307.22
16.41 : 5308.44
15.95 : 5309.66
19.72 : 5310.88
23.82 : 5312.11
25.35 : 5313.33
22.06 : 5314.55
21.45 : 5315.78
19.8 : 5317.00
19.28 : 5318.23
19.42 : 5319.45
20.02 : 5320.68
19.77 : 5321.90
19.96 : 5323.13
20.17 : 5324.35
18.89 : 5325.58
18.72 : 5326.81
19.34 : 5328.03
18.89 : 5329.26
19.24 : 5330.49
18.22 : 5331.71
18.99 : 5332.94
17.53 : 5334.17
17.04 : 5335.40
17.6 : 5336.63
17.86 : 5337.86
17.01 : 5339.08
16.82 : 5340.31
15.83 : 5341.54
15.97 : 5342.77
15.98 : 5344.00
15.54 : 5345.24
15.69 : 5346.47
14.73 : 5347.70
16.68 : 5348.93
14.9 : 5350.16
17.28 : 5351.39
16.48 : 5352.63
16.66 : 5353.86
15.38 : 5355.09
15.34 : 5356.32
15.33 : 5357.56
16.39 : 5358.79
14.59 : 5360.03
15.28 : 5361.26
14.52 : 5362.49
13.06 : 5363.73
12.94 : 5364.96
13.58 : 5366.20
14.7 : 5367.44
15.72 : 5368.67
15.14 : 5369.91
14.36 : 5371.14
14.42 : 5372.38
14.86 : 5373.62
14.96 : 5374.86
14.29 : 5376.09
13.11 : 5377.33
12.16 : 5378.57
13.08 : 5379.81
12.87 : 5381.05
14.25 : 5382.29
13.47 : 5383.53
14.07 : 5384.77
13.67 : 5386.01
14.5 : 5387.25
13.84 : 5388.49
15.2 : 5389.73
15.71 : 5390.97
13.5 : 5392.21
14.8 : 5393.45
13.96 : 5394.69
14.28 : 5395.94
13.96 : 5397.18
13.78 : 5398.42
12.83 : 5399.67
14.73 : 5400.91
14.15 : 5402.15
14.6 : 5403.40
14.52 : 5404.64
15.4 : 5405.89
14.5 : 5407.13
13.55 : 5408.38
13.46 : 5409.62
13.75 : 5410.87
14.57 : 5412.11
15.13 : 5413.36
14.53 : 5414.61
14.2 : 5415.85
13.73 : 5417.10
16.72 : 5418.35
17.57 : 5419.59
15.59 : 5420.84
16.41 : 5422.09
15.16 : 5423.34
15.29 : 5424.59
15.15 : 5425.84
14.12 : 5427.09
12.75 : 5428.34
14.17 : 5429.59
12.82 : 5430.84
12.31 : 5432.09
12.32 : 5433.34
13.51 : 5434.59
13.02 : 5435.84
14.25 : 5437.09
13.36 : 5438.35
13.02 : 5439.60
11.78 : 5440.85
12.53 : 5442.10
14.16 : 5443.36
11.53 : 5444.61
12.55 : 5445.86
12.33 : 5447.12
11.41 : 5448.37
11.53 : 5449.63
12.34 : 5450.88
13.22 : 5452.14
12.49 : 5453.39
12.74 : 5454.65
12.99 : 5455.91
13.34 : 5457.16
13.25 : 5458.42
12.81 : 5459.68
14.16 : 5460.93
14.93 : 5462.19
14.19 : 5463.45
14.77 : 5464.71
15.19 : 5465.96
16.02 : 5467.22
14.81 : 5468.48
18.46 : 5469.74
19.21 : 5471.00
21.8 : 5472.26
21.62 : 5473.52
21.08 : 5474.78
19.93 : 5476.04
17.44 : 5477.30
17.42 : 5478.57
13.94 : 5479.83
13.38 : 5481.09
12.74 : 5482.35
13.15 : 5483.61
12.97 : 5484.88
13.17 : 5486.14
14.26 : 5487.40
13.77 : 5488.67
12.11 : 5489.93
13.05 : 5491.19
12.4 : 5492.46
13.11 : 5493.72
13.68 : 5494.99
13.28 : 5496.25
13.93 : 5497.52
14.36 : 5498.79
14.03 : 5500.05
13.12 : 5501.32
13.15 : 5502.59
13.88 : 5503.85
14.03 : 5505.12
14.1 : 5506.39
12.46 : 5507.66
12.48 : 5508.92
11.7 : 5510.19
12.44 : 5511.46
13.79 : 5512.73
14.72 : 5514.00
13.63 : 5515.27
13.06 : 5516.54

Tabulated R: 0.21 mag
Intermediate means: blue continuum 18.1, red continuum 14.4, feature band 14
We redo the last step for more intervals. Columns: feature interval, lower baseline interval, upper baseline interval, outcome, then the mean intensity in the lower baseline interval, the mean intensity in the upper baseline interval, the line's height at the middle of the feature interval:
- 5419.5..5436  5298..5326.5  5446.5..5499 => 0.12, 19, 14.6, 15.8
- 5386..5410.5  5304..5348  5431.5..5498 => 0.14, 18.5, 14.2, 16.3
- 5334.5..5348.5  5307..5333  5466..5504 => 0.17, 19.7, 15.2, 19.1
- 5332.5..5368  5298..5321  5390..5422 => 0.08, 18.9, 14.6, 17.1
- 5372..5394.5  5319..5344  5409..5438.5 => 0.15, 18.3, 14.3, 16.1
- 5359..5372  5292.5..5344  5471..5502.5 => 0.20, 18.2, 15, 17.3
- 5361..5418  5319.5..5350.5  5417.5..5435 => 0.12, 17.7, 14.6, 15.8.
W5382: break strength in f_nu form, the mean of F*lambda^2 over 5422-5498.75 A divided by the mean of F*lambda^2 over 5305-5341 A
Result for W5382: 0.79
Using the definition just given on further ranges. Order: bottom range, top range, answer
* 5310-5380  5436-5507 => 0.88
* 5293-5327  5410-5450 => 0.78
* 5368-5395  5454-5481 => 1.17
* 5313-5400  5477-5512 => 0.88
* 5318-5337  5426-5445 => 0.72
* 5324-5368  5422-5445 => 0.85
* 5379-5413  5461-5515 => 1.08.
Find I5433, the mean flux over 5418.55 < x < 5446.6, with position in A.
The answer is 13.8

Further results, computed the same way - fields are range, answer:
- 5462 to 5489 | 16.1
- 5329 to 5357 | 16.7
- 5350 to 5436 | 14.4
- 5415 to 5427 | 15.5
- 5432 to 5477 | 14.5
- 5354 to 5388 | 14.3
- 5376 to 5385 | 13.3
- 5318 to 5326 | 19.7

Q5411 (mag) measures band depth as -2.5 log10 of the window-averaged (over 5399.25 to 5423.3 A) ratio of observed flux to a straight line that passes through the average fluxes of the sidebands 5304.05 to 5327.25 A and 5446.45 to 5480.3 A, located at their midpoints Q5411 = 0.14 mag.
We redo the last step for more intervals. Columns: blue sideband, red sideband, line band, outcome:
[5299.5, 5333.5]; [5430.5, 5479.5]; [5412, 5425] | 0.025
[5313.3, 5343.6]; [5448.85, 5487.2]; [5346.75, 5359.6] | 0.148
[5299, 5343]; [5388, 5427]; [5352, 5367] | 0.131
